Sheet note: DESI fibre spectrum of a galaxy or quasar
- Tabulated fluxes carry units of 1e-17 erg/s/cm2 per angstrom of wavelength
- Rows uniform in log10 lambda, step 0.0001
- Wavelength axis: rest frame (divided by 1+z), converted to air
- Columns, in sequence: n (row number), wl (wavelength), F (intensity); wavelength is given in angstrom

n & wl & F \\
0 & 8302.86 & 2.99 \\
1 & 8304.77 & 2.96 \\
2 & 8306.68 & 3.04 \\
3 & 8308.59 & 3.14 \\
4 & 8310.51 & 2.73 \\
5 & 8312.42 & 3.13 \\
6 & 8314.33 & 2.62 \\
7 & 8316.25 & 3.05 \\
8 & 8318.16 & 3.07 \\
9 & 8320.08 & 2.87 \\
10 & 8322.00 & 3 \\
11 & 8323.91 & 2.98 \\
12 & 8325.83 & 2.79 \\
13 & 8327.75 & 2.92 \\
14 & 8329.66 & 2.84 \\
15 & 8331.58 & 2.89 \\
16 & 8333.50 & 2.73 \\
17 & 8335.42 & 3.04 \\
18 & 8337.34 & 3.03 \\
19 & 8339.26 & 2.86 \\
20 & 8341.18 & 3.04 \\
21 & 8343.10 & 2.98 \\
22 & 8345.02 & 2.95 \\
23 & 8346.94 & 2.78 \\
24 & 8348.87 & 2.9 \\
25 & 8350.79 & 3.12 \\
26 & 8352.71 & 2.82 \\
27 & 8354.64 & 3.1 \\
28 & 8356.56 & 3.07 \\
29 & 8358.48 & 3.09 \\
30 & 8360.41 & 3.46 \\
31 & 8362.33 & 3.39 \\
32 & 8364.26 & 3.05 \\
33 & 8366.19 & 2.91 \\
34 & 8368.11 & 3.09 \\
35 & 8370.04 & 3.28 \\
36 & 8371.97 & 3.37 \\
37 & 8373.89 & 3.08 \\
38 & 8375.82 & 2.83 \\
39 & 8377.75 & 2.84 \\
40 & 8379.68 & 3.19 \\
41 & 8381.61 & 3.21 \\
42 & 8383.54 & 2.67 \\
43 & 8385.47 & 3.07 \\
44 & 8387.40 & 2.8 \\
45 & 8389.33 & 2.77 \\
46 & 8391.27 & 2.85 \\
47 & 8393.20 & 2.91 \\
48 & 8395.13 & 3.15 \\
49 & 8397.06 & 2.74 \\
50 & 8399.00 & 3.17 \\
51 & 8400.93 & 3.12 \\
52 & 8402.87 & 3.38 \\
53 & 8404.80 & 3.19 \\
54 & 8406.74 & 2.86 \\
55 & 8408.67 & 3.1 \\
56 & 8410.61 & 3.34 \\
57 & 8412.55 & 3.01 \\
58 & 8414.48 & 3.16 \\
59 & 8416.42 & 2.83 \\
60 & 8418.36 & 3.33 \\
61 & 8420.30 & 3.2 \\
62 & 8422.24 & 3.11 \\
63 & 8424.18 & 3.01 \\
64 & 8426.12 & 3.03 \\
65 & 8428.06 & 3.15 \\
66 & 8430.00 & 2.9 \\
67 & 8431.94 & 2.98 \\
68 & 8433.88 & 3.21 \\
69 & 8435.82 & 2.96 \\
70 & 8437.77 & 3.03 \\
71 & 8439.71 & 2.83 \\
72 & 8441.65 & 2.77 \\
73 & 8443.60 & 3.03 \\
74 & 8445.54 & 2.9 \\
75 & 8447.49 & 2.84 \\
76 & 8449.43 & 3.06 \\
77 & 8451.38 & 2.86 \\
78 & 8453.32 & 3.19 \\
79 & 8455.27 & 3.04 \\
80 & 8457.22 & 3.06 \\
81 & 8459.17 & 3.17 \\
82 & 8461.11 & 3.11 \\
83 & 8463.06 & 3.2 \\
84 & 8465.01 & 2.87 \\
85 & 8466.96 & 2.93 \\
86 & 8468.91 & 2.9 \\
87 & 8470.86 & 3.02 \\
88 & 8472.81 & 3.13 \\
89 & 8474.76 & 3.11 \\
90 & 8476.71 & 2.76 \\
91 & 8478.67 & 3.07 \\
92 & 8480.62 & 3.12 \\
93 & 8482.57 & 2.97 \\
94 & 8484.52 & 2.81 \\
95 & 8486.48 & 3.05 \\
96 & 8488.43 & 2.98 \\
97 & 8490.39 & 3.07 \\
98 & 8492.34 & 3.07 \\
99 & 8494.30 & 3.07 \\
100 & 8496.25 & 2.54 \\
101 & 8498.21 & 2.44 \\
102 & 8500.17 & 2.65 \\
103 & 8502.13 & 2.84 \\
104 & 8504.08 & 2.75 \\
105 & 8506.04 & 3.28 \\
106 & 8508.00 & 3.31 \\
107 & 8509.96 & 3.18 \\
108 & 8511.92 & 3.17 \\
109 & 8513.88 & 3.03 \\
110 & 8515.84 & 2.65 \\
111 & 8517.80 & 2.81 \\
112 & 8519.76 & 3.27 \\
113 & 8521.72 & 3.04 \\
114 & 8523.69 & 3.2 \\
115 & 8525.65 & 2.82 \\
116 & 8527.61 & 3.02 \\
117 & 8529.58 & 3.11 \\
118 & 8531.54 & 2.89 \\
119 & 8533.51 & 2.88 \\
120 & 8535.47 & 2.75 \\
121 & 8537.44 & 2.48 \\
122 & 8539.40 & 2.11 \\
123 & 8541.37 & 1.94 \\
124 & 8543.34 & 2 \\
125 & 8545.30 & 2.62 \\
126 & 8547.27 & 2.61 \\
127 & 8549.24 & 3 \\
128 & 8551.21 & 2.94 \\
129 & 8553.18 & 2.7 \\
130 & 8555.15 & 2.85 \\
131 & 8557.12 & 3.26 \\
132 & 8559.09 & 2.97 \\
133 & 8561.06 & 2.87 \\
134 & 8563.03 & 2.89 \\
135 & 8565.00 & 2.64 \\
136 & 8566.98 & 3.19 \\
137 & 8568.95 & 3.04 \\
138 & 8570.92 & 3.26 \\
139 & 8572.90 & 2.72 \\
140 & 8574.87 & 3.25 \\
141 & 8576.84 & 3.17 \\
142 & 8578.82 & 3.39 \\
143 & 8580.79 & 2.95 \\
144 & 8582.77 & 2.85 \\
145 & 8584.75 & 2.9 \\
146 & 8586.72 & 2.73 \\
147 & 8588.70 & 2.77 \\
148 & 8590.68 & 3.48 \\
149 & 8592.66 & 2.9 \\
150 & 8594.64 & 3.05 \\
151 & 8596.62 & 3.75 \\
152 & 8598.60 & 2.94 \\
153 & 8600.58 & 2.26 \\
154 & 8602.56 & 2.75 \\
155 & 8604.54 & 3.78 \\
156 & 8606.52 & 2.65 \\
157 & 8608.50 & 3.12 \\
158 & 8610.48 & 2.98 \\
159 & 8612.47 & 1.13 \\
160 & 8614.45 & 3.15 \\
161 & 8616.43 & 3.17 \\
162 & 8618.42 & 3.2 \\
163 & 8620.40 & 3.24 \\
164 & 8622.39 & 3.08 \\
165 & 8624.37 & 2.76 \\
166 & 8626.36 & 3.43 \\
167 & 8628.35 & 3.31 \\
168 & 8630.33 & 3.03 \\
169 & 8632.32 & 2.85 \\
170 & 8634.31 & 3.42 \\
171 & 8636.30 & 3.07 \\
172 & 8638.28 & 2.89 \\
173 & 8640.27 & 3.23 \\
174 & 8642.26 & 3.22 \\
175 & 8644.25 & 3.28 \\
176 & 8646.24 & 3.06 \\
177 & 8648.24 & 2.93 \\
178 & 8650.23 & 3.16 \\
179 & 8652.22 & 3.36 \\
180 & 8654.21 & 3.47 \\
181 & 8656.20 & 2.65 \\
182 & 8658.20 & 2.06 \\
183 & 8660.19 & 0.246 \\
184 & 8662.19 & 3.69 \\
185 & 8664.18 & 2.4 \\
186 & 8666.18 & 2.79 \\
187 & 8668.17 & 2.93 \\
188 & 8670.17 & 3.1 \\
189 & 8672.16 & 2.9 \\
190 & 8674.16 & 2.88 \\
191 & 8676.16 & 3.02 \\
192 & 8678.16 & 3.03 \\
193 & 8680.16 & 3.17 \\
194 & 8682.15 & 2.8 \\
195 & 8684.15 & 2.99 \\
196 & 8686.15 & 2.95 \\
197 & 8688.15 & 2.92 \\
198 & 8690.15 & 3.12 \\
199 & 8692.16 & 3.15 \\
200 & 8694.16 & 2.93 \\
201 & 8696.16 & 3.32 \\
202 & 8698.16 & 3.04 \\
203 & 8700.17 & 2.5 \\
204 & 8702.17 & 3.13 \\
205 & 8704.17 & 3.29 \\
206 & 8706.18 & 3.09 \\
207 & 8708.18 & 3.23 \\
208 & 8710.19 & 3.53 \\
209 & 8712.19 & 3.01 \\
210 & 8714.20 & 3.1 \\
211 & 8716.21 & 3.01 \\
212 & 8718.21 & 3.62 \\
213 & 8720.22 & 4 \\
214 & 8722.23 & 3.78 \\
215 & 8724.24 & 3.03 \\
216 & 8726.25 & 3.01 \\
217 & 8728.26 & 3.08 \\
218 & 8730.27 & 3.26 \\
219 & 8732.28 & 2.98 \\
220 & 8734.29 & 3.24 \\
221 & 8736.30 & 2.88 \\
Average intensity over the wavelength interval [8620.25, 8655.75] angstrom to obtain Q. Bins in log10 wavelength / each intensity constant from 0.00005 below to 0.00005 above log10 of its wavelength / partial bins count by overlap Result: 3.15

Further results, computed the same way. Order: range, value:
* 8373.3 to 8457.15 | 3.02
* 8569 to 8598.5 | 3.08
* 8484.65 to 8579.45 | 2.89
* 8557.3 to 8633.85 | 3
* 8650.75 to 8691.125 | 2.83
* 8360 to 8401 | 3.04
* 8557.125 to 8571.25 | 2.99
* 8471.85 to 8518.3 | 2.95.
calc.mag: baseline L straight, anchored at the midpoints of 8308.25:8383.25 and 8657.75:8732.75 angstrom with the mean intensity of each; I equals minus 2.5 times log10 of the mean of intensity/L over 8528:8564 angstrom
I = 0.109 mag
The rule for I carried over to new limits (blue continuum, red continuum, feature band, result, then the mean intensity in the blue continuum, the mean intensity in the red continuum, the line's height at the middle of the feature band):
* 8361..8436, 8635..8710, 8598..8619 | 0.059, 3.06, 2.95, 2.98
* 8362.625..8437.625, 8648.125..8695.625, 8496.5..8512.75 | 0.018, 3.05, 2.86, 2.98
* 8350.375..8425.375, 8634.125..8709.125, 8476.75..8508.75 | 0.035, 3.07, 2.95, 3.03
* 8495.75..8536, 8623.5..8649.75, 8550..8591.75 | 0.011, 2.94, 3.12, 3.02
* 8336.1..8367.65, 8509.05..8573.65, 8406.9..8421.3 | -0.053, 3.04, 2.85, 2.97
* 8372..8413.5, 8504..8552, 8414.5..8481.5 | -0.028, 3.02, 2.83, 2.95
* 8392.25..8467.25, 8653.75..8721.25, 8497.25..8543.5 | 0.070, 3.05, 2.97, 3.02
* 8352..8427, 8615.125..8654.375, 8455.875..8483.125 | 0.022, 3.07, 3.15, 3.09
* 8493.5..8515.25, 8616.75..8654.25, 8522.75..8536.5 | 0.007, 2.93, 3.15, 2.97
